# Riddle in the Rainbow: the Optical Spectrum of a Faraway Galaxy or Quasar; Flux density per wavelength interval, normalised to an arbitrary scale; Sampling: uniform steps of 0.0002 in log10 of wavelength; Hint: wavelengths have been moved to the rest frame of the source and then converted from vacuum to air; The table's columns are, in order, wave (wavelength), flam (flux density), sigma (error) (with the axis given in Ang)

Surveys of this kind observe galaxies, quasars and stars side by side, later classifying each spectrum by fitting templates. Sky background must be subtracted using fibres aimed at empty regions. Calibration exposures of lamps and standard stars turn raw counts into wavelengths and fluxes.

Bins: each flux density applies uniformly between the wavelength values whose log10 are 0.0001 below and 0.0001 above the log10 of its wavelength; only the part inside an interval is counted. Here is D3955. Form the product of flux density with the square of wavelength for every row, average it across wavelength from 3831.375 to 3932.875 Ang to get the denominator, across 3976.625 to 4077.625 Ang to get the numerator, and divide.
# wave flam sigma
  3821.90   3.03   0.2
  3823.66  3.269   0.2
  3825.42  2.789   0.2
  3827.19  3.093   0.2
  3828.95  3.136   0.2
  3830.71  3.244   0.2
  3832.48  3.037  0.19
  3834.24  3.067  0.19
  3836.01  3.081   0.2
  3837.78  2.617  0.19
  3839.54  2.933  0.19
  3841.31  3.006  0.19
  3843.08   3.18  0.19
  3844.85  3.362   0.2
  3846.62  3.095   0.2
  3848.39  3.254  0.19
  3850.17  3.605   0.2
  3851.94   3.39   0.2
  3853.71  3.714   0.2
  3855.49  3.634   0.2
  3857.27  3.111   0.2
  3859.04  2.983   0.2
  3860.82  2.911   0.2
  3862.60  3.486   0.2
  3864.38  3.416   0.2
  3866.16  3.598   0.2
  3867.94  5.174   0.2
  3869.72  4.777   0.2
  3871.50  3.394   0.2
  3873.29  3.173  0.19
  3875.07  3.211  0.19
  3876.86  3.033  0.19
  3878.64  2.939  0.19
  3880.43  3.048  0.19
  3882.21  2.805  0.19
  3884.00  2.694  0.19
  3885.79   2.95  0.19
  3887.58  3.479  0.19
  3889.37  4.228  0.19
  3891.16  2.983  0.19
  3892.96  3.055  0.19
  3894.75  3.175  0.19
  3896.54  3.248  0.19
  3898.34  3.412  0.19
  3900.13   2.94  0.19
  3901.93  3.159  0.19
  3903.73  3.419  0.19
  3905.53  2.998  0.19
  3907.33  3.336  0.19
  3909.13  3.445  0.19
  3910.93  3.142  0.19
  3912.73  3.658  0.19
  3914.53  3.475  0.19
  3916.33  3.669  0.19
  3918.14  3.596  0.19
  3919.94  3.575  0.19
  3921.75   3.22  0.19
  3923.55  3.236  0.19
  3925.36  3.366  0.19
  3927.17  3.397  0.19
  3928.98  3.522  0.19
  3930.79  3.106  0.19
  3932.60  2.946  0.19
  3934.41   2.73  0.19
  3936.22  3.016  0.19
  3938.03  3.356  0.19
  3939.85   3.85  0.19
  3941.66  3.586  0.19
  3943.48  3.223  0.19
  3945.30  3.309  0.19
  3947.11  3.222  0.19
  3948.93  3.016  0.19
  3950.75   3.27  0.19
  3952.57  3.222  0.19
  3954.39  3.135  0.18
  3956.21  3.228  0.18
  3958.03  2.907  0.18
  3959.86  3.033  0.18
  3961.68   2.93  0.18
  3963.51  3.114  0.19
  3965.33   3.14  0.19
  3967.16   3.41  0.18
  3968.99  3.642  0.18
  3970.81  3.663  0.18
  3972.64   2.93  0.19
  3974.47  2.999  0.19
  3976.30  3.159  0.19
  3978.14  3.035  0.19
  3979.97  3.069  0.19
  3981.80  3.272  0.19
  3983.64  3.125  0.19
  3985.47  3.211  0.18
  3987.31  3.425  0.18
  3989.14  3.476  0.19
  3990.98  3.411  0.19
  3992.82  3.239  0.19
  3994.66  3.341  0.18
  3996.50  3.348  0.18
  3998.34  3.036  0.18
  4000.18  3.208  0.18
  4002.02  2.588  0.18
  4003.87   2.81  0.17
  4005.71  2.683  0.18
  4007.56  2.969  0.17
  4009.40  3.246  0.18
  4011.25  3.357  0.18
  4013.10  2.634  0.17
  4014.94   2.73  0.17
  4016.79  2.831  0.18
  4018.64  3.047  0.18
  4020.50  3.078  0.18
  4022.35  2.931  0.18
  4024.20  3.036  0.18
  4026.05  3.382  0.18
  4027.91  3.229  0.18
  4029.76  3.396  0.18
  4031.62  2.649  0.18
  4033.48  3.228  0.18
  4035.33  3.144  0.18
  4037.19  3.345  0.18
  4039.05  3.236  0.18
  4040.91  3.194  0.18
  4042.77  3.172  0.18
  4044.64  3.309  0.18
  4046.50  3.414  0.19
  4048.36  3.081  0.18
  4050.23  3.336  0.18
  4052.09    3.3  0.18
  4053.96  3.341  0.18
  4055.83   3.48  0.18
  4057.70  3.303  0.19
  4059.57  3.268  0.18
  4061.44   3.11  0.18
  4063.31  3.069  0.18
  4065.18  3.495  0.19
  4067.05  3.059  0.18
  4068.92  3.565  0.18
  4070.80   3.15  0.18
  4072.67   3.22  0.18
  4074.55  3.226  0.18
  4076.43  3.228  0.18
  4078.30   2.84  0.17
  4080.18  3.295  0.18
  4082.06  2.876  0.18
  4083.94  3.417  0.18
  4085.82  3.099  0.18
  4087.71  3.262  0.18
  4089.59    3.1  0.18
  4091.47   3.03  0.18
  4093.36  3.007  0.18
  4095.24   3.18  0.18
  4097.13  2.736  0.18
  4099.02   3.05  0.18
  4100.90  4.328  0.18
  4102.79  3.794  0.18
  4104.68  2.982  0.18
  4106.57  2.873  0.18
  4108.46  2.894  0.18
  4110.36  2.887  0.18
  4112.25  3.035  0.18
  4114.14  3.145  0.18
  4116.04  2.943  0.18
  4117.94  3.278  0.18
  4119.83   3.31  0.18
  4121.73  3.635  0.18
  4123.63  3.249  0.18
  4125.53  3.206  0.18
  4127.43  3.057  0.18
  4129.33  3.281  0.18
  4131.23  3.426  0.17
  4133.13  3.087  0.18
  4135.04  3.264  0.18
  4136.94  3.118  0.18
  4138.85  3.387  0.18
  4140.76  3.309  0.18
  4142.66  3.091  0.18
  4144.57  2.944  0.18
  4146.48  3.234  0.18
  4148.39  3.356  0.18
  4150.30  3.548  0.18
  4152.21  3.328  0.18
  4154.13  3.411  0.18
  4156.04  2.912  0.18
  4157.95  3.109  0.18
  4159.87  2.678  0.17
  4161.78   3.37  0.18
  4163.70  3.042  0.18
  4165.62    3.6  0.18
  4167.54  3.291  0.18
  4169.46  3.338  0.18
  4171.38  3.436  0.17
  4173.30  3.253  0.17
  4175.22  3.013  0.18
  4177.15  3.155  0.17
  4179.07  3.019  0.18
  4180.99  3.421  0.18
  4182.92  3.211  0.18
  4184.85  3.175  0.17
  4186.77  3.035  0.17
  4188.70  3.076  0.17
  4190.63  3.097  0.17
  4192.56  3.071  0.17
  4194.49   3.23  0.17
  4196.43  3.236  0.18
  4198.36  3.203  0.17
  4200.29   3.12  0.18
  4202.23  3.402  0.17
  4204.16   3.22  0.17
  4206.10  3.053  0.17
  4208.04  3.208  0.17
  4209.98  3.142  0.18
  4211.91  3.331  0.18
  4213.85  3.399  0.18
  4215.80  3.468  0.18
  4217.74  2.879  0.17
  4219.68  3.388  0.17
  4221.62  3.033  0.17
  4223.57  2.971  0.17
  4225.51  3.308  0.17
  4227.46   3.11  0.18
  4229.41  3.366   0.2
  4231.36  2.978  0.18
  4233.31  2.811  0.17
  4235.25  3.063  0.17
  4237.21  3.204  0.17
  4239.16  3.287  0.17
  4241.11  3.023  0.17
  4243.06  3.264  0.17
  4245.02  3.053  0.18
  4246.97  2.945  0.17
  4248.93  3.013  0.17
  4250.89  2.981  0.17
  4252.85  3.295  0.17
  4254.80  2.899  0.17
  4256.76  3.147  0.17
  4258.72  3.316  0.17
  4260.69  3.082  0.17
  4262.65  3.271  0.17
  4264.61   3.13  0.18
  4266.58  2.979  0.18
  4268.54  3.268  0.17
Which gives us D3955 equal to 1.03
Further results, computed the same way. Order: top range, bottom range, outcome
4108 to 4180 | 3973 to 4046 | 1.10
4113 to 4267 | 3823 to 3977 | 1.12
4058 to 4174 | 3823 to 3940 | 1.10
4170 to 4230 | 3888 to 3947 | 1.10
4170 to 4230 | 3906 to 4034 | 1.12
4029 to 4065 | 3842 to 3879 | 1.03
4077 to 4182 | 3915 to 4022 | 1.09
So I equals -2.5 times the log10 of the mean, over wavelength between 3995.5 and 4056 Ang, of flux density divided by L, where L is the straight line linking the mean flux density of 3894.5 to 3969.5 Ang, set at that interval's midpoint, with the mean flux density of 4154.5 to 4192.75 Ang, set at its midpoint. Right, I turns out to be 0.04 mag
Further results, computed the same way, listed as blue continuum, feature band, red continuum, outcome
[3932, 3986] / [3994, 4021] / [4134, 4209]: 0.07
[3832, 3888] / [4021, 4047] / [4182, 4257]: 0.01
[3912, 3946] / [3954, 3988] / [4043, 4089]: 0.05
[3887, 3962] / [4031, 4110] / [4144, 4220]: 0.01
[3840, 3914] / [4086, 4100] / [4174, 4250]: 0.05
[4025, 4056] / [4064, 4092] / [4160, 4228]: 0.01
